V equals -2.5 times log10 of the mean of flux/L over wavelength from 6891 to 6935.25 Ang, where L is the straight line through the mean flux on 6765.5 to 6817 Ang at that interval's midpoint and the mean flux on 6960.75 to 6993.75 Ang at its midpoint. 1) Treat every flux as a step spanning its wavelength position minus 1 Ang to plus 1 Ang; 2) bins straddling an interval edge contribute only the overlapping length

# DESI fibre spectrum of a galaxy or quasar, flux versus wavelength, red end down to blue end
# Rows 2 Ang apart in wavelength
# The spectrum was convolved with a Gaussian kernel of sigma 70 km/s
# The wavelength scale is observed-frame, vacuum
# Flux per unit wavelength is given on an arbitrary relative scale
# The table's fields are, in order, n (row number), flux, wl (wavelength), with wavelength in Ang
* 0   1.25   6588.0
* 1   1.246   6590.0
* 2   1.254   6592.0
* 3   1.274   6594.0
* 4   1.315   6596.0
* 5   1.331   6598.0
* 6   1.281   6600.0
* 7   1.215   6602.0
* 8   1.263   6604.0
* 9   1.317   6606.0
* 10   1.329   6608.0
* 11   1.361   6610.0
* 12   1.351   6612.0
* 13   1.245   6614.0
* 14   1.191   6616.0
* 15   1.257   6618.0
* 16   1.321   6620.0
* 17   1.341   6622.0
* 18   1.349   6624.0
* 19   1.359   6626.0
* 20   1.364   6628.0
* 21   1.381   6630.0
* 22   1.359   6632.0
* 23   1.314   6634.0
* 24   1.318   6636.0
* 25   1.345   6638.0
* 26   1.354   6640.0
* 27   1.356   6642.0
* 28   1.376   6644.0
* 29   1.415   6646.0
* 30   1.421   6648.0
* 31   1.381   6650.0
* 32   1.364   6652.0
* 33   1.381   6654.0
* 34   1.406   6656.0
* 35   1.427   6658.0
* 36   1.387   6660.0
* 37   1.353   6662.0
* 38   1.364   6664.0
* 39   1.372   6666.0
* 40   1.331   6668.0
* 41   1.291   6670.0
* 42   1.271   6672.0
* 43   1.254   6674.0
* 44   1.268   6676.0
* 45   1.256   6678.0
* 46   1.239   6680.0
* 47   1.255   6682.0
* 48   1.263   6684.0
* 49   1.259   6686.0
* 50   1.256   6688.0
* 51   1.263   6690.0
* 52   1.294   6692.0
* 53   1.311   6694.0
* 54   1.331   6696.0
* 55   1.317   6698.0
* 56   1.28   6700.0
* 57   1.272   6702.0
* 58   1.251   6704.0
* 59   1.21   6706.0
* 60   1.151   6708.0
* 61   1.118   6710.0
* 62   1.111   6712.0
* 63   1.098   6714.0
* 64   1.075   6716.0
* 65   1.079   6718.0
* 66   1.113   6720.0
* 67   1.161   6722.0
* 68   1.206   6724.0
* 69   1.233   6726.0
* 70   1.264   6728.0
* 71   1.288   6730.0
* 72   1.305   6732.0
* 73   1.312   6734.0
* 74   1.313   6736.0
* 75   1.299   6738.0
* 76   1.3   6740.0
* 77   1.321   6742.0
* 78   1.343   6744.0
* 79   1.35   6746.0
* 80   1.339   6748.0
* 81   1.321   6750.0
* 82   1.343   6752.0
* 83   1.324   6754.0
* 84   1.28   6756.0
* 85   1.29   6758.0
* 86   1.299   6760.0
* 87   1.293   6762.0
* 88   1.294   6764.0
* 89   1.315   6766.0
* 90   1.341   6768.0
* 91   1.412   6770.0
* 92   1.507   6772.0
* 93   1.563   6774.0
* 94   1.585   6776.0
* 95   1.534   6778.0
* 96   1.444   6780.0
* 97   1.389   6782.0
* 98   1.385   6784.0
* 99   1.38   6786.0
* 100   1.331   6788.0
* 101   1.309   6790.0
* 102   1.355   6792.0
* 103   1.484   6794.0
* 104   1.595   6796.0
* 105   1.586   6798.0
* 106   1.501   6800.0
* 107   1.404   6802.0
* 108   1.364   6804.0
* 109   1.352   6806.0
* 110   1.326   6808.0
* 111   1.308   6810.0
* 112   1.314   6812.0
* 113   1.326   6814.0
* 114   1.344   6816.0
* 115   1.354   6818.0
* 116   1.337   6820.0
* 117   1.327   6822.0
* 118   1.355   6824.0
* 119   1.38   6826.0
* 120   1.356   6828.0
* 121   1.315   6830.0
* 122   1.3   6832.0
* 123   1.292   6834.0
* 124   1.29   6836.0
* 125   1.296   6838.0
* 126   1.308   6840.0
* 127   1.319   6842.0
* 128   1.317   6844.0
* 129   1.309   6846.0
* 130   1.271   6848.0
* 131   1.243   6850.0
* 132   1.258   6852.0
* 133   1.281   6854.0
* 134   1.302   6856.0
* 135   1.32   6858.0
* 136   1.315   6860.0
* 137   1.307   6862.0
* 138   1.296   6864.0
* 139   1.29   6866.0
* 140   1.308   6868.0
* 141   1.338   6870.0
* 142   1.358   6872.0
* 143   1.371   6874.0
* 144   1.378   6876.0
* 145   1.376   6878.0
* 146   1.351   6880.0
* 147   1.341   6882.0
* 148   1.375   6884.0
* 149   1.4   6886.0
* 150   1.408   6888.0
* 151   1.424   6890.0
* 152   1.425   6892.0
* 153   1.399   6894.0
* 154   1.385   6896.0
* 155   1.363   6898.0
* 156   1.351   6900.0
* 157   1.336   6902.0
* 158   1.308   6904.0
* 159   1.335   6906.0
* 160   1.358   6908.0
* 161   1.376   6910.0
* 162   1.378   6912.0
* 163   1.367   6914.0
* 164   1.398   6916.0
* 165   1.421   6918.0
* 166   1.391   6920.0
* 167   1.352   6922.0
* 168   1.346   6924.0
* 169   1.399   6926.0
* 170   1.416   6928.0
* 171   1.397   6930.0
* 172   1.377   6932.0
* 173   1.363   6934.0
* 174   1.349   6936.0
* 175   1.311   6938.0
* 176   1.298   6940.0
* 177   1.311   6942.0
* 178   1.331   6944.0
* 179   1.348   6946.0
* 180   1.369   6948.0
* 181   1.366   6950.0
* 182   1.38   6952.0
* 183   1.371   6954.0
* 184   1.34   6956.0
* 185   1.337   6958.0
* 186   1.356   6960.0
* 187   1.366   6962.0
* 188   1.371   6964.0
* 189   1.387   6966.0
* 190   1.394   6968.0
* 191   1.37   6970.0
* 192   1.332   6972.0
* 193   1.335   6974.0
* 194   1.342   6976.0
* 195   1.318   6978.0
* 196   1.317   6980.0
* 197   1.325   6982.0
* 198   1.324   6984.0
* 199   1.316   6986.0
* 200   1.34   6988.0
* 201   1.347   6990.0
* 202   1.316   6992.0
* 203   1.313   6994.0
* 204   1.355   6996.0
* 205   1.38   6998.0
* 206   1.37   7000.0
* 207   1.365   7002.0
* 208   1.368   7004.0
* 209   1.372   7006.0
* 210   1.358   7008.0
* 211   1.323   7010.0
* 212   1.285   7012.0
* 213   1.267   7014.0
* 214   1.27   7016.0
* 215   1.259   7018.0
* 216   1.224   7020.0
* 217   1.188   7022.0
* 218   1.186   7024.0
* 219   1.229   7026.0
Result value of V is -0.01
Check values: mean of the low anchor 1.41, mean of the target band 1.37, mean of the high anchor 1.34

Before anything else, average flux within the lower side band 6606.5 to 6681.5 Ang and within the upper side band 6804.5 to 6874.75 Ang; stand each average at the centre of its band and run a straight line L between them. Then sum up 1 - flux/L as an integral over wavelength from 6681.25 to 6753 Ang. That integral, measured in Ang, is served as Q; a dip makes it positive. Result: 4.2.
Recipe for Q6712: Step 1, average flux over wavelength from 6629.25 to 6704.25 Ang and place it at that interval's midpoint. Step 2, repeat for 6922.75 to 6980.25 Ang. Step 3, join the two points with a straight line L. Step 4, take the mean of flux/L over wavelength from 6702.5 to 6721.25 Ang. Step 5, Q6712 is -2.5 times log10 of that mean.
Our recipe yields 0.17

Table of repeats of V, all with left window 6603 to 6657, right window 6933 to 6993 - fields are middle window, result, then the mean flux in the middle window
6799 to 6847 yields 0.00 mag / 1.34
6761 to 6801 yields -0.07 mag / 1.43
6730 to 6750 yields 0.02 mag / 1.32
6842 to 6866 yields 0.04 mag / 1.29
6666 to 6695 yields 0.05 mag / 1.28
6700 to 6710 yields 0.11 mag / 1.22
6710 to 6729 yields 0.17 mag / 1.15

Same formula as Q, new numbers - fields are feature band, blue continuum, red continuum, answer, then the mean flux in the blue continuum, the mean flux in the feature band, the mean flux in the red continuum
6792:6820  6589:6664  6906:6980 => -1.1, 1.33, 1.4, 1.36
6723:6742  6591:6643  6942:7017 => 0.6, 1.31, 1.28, 1.34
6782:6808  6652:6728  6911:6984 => -2.3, 1.26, 1.42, 1.36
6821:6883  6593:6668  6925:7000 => 1.3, 1.34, 1.32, 1.35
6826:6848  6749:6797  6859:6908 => 0.9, 1.39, 1.31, 1.36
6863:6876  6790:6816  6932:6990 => 0.5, 1.4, 1.33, 1.35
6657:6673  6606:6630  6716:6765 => -0.6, 1.32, 1.35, 1.27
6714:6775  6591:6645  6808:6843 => 1.3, 1.32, 1.29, 1.32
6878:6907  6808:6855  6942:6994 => -1.0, 1.31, 1.37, 1.35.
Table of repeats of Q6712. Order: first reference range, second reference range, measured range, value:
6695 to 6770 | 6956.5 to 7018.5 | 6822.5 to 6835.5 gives -0.03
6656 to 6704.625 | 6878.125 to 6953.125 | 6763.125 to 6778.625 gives -0.09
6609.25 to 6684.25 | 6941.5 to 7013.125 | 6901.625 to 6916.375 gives -0.01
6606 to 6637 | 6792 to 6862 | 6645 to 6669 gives -0.05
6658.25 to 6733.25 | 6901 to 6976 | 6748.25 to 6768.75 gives -0.03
